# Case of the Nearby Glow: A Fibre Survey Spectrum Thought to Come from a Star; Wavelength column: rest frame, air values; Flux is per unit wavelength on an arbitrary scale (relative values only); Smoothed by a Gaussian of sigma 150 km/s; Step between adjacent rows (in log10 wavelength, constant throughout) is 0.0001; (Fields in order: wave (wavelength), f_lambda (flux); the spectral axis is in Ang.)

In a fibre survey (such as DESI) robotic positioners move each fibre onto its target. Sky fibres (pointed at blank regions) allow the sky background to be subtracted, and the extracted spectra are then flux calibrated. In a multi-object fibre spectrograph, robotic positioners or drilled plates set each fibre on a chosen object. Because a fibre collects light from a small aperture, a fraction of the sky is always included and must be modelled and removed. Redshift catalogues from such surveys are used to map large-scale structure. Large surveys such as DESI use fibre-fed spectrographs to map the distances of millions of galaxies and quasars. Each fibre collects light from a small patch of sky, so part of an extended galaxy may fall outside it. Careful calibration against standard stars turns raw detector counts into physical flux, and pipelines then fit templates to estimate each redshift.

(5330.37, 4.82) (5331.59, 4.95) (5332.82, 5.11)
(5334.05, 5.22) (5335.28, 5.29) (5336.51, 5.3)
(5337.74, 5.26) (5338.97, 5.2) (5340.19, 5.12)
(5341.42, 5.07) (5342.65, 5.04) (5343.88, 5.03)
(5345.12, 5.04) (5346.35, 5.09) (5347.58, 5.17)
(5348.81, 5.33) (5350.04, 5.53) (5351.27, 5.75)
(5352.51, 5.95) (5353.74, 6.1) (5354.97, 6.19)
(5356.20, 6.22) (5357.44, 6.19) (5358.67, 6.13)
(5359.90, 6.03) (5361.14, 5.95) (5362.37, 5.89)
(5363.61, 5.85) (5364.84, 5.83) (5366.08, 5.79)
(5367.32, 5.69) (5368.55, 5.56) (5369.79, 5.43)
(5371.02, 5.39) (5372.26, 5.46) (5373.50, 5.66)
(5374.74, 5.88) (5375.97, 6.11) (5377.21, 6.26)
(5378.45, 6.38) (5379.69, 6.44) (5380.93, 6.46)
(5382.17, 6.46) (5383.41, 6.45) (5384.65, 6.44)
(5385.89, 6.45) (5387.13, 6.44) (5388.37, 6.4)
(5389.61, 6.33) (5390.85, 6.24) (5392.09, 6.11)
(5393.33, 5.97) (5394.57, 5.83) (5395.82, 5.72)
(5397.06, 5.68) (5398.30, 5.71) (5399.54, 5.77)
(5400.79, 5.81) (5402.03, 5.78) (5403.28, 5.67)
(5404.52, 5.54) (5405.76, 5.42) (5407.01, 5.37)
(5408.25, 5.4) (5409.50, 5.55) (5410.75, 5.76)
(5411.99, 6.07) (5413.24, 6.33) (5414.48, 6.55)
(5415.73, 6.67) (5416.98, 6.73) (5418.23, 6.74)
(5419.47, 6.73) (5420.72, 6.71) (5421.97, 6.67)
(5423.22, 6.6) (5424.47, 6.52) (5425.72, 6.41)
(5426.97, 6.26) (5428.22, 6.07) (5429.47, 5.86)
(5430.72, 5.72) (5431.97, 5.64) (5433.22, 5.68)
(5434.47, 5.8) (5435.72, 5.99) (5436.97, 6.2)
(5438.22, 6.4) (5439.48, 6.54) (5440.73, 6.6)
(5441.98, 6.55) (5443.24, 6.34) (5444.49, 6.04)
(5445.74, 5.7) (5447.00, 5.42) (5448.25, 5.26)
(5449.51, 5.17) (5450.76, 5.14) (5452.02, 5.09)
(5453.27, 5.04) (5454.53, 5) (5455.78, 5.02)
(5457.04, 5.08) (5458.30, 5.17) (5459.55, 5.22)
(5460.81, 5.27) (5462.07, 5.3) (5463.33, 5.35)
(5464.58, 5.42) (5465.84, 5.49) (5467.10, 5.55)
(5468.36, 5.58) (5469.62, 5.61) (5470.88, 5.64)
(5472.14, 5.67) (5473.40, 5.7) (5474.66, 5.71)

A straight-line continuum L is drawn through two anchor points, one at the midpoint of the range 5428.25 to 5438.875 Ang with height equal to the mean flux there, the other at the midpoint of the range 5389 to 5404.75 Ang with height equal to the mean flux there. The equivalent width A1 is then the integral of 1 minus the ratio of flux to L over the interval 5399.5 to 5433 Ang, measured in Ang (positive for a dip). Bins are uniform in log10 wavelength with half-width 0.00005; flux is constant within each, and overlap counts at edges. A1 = -1.1 Ang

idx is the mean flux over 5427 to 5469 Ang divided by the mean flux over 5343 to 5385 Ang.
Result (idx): 1.0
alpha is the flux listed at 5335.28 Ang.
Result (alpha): 5.29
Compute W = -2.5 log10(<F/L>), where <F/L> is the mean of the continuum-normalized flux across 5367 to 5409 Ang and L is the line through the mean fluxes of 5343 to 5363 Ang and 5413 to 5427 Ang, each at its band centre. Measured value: 0.04 mag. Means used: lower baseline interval 5.71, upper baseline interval 6.6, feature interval 5.93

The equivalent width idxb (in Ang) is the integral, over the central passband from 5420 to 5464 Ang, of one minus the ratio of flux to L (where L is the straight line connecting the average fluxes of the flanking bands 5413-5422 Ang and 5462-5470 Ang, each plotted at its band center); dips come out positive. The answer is 2.0 Ang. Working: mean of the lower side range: 6.65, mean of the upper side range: 5.48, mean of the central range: 5.8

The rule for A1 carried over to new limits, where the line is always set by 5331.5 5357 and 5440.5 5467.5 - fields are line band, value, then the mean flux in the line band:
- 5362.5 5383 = -1.95 Ang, 5.92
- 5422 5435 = -1.56 Ang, 6.09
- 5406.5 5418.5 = -1.50 Ang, 6.1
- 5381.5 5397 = -2.30 Ang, 6.22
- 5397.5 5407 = -0.40 Ang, 5.65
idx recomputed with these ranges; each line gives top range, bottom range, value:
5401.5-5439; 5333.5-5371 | 1.09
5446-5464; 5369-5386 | 0.86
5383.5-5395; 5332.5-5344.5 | 1.21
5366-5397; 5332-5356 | 1.13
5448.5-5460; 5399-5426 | 0.83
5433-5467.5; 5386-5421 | 0.93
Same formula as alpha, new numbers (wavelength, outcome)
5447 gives 5.42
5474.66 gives 5.71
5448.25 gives 5.26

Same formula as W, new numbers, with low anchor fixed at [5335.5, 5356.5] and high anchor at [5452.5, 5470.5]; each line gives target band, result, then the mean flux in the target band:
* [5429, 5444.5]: -0.15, 6.11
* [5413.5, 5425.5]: -0.24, 6.64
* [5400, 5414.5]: -0.08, 5.74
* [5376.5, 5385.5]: -0.19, 6.41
